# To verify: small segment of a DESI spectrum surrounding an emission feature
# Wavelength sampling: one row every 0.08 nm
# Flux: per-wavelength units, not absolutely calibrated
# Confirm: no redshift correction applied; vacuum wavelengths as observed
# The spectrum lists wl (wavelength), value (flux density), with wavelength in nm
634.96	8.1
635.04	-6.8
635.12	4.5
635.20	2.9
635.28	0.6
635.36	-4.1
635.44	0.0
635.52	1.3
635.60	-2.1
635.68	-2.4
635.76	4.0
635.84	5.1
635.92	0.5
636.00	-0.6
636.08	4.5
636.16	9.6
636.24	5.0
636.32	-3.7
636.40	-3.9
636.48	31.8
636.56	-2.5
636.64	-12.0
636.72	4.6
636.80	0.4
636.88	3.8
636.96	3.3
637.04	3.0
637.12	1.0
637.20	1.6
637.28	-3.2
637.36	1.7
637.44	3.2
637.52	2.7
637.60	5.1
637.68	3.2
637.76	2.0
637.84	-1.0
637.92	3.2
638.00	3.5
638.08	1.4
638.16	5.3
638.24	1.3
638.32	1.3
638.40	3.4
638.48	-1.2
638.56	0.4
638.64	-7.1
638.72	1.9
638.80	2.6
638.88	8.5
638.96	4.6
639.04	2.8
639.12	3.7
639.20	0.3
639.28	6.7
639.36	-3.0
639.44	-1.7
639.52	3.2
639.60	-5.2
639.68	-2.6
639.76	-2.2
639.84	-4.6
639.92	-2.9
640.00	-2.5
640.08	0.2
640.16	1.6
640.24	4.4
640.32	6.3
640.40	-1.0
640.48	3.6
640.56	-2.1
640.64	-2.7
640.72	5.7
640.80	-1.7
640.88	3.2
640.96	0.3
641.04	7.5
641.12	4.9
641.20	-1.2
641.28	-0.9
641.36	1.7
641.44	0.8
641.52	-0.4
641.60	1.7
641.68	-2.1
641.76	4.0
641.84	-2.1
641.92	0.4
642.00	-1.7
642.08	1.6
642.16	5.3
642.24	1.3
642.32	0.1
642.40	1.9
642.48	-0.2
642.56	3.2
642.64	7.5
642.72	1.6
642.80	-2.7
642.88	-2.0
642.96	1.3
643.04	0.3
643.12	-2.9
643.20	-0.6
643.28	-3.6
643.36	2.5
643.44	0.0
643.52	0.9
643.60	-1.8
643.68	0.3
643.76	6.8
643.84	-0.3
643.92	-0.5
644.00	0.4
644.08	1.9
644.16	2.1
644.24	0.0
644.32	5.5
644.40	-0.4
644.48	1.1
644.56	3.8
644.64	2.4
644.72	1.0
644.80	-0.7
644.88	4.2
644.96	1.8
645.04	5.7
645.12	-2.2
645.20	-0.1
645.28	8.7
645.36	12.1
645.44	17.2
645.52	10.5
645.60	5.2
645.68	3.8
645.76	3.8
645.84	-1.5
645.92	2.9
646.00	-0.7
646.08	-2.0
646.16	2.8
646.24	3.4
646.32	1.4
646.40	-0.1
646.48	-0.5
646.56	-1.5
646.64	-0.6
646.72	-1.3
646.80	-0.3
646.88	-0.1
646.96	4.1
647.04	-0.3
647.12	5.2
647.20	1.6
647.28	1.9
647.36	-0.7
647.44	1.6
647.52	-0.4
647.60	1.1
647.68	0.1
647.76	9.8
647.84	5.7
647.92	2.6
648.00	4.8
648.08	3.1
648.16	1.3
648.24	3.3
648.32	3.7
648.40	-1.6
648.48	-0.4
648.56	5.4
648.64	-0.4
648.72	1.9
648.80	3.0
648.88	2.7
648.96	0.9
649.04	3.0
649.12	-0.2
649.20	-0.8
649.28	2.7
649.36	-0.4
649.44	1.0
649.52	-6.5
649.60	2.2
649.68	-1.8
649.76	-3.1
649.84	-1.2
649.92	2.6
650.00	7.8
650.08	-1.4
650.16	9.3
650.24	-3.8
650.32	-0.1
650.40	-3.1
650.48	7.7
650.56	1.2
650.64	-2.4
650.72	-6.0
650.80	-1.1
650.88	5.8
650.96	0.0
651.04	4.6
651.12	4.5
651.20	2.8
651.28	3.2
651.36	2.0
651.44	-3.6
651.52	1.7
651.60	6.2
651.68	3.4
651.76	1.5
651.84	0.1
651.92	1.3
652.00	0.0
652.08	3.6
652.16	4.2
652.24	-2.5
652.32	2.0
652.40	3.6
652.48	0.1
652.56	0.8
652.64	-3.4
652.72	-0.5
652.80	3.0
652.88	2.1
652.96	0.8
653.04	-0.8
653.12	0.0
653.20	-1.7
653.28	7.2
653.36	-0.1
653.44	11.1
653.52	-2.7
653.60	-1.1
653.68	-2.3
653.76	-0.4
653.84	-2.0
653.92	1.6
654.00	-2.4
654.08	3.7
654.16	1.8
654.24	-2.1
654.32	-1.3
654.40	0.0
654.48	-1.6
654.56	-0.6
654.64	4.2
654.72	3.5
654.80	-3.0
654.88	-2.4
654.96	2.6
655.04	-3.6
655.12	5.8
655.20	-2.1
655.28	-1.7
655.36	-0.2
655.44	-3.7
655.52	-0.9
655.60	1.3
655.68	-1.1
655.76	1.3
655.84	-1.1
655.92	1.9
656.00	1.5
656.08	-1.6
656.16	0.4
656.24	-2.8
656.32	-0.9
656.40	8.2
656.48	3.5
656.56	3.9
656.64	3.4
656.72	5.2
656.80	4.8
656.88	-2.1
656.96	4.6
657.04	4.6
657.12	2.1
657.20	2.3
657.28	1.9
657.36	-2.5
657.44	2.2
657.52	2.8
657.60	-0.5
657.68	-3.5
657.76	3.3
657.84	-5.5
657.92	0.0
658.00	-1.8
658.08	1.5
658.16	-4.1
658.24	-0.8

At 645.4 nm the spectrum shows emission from Hgamma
